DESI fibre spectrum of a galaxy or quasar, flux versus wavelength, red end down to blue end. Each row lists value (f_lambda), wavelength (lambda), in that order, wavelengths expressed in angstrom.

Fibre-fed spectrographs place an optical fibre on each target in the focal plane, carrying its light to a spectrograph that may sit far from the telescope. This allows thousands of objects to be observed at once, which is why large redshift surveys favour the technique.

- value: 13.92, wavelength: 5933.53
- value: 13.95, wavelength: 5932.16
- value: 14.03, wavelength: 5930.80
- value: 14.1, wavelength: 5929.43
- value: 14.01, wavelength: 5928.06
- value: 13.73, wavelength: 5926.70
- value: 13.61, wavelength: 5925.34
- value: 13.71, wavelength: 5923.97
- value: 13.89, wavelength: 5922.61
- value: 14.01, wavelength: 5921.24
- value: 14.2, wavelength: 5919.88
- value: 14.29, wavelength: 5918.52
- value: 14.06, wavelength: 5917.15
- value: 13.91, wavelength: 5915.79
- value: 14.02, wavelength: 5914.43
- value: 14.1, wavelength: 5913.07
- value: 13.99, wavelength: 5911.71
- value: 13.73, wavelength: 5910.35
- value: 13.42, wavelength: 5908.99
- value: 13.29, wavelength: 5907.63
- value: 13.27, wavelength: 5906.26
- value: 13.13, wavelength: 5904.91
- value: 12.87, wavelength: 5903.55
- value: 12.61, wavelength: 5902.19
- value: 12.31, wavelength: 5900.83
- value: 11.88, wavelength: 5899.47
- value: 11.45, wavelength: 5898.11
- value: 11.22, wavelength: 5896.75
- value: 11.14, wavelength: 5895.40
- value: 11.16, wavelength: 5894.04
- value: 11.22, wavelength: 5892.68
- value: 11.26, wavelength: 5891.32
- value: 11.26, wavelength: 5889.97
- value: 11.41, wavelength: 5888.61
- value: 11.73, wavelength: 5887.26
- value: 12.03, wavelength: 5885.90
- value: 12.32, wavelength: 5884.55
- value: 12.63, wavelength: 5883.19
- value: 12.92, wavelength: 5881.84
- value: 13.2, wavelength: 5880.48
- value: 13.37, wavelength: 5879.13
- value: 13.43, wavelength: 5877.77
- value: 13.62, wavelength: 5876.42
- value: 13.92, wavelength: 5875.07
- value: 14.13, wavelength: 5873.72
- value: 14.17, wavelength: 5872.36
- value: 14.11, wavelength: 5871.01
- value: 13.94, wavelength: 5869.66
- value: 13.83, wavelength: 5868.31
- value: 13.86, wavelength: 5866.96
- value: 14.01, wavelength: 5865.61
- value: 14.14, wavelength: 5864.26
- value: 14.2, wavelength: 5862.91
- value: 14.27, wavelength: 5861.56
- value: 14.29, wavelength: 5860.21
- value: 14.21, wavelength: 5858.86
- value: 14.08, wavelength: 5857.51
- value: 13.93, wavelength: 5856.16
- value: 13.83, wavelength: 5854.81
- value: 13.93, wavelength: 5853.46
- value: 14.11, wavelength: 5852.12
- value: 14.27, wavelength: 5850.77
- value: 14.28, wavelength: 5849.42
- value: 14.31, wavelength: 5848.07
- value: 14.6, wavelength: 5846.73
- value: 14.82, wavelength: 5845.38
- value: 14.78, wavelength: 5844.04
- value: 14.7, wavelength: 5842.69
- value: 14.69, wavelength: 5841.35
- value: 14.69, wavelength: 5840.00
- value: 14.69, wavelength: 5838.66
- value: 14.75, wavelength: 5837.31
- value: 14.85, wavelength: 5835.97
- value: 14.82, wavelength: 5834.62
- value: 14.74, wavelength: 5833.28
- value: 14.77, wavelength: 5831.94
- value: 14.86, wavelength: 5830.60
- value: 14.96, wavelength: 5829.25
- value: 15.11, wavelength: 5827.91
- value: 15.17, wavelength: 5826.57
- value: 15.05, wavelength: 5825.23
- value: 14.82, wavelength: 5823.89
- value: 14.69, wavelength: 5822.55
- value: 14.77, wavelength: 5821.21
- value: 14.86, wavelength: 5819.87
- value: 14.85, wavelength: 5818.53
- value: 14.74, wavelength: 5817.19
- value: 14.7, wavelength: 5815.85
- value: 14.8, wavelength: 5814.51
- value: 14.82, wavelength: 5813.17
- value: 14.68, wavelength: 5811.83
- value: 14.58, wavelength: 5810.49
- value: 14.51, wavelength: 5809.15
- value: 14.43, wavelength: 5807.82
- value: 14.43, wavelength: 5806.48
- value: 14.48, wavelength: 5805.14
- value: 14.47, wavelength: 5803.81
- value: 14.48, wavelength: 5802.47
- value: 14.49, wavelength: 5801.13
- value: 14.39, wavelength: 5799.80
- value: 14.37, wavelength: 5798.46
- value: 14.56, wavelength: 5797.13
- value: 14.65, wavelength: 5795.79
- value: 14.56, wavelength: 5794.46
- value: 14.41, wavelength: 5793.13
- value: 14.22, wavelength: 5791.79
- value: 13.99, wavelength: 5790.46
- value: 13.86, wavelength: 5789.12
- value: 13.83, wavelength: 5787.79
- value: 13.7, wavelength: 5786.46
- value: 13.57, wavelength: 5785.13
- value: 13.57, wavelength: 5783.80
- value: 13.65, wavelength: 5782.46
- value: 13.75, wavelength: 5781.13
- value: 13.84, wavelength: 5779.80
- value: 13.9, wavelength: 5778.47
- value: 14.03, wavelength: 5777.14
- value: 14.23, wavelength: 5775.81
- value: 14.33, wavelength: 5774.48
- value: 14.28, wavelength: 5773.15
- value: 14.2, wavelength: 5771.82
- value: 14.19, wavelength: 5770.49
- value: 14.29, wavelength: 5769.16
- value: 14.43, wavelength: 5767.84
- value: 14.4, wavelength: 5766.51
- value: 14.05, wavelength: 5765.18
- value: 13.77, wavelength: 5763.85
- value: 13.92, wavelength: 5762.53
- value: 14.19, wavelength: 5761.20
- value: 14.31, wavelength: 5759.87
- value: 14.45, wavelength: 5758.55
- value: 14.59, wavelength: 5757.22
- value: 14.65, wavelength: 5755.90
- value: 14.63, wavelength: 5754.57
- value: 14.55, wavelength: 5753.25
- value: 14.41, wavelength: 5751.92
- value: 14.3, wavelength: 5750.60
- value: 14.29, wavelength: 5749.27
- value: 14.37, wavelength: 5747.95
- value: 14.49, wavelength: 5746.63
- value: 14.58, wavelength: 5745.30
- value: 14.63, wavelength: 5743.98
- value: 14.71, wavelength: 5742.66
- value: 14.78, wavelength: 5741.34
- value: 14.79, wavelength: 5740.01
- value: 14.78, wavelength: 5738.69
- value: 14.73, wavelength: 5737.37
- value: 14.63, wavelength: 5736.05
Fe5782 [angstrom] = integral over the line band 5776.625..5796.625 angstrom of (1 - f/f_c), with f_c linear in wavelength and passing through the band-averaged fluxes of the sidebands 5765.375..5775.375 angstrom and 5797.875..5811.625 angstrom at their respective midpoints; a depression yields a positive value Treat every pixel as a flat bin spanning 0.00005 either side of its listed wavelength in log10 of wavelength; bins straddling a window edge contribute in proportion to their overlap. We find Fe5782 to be 0.6 angstrom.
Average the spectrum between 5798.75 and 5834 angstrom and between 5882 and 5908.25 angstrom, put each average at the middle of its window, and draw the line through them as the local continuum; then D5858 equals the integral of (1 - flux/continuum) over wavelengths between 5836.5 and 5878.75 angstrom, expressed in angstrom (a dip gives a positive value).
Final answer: -2.9 angstrom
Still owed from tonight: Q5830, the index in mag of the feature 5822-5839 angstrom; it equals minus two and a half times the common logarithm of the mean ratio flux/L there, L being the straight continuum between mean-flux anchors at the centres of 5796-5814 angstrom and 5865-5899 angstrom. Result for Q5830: -0.07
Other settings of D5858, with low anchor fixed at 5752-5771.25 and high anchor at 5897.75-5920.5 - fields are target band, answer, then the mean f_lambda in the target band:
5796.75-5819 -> -0.9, 14.6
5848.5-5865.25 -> -0.5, 14.1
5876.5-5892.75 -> 1.4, 12.3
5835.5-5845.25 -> -0.7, 14.7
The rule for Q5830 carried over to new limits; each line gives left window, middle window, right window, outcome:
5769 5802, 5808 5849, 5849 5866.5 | -0.05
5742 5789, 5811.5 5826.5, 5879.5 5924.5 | -0.09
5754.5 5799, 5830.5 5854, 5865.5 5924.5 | -0.08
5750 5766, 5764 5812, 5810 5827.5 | 0.03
